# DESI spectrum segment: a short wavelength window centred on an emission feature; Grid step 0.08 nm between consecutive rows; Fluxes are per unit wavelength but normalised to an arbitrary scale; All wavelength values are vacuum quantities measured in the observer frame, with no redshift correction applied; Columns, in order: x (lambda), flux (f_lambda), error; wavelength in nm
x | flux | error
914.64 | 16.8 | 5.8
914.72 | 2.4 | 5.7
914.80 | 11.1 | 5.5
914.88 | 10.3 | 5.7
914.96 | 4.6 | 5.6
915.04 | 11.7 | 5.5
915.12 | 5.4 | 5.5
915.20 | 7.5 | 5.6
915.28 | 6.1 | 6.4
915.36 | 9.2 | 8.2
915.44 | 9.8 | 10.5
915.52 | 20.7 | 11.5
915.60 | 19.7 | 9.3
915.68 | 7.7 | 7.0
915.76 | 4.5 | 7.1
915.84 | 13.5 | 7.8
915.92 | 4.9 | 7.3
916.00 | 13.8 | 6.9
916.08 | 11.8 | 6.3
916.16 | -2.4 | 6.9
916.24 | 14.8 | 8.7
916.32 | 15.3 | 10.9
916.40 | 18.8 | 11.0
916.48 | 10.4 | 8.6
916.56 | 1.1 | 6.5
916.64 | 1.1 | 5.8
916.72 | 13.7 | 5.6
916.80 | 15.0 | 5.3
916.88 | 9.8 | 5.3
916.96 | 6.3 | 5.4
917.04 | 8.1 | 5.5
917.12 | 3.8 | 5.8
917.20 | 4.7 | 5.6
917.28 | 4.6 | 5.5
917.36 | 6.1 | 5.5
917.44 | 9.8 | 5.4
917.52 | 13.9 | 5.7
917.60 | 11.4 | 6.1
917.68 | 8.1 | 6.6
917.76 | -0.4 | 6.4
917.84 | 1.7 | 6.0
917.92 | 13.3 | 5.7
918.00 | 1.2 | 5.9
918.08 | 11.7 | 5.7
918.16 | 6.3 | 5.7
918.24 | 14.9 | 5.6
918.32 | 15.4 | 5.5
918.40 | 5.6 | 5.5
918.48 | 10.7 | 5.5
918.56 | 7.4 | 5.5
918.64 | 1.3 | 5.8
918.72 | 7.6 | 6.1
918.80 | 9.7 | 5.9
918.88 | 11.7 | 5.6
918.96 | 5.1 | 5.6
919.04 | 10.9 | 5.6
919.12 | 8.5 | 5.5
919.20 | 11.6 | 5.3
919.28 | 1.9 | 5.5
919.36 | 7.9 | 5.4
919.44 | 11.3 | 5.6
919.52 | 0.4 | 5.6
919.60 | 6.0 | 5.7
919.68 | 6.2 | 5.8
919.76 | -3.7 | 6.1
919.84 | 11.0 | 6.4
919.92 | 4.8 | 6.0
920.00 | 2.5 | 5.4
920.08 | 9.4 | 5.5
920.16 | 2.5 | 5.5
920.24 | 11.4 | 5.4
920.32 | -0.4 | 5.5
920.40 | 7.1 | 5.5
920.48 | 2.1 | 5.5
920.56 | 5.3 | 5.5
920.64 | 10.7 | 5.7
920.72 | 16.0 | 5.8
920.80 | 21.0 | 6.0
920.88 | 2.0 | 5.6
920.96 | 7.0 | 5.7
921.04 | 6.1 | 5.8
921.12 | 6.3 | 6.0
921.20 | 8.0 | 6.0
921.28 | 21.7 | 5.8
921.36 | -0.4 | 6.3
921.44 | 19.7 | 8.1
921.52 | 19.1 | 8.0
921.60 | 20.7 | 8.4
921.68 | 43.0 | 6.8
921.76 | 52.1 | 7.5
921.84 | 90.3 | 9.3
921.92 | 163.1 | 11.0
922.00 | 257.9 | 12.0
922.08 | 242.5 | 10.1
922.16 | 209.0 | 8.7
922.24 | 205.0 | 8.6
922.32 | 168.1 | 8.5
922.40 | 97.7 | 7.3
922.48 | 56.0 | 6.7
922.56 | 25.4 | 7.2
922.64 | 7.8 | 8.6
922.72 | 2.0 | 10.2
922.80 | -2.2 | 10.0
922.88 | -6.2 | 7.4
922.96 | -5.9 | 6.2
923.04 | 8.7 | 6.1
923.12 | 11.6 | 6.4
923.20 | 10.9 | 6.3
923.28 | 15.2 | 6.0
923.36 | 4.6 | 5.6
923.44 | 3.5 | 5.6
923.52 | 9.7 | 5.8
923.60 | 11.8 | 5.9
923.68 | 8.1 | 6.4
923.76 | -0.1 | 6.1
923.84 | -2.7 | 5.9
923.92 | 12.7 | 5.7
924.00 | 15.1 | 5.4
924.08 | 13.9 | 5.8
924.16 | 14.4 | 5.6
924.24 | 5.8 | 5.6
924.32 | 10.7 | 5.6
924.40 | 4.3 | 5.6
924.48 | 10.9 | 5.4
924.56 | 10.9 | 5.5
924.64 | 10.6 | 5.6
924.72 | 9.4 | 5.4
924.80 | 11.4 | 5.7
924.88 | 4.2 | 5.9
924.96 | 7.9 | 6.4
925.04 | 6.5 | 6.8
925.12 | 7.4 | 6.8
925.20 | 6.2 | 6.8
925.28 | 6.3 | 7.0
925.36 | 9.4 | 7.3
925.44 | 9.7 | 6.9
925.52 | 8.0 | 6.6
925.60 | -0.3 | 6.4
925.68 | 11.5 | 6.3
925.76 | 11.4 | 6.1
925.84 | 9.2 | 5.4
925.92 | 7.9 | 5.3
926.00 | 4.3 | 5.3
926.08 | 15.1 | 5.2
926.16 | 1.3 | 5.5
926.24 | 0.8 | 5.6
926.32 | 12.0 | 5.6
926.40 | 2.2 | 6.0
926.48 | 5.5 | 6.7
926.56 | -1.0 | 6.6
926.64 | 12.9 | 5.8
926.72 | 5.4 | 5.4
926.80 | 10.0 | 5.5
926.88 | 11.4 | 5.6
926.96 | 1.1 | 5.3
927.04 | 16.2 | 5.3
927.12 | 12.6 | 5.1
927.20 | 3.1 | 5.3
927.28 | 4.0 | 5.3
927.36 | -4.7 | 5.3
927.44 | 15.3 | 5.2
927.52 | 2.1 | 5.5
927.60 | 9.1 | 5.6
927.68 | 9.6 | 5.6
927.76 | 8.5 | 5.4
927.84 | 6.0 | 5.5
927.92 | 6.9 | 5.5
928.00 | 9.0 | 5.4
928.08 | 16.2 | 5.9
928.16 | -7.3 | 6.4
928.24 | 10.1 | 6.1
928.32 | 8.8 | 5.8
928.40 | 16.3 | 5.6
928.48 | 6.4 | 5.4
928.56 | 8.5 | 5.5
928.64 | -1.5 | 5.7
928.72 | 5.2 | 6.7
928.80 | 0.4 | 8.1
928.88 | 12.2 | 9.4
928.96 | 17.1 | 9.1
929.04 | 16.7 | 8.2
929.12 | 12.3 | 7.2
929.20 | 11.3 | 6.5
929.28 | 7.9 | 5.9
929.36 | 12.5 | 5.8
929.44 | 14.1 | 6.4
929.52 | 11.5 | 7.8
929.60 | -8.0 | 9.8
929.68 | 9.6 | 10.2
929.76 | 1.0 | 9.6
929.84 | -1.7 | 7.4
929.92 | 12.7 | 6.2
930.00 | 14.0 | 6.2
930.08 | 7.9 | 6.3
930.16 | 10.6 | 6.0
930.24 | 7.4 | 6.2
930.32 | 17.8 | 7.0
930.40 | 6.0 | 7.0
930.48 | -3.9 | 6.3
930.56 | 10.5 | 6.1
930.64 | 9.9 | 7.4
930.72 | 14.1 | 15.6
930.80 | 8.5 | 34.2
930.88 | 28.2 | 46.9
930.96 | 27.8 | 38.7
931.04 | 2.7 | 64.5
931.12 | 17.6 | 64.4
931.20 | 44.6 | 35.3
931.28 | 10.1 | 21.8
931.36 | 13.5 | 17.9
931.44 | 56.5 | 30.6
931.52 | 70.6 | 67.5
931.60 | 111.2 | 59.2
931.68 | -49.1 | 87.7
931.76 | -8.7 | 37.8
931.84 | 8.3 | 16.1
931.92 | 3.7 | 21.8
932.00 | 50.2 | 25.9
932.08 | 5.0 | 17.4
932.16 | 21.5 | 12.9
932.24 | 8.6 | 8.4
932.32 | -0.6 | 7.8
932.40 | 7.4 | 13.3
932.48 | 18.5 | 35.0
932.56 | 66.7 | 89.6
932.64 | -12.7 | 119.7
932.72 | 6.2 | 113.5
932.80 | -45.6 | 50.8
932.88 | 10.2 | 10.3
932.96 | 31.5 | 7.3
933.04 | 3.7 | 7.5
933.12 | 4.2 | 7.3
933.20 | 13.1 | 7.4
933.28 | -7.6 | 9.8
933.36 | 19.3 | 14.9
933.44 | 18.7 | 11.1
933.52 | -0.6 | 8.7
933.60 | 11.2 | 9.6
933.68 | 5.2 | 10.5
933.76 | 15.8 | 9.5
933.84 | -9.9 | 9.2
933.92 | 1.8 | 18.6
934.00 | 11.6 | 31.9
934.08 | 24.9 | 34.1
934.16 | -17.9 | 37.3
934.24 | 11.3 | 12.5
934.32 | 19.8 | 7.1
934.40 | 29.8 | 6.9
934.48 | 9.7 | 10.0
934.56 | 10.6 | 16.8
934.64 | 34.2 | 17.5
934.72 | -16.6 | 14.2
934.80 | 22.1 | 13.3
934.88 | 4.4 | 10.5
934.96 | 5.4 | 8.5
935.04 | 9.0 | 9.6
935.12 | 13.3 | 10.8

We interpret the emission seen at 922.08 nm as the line [O III]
